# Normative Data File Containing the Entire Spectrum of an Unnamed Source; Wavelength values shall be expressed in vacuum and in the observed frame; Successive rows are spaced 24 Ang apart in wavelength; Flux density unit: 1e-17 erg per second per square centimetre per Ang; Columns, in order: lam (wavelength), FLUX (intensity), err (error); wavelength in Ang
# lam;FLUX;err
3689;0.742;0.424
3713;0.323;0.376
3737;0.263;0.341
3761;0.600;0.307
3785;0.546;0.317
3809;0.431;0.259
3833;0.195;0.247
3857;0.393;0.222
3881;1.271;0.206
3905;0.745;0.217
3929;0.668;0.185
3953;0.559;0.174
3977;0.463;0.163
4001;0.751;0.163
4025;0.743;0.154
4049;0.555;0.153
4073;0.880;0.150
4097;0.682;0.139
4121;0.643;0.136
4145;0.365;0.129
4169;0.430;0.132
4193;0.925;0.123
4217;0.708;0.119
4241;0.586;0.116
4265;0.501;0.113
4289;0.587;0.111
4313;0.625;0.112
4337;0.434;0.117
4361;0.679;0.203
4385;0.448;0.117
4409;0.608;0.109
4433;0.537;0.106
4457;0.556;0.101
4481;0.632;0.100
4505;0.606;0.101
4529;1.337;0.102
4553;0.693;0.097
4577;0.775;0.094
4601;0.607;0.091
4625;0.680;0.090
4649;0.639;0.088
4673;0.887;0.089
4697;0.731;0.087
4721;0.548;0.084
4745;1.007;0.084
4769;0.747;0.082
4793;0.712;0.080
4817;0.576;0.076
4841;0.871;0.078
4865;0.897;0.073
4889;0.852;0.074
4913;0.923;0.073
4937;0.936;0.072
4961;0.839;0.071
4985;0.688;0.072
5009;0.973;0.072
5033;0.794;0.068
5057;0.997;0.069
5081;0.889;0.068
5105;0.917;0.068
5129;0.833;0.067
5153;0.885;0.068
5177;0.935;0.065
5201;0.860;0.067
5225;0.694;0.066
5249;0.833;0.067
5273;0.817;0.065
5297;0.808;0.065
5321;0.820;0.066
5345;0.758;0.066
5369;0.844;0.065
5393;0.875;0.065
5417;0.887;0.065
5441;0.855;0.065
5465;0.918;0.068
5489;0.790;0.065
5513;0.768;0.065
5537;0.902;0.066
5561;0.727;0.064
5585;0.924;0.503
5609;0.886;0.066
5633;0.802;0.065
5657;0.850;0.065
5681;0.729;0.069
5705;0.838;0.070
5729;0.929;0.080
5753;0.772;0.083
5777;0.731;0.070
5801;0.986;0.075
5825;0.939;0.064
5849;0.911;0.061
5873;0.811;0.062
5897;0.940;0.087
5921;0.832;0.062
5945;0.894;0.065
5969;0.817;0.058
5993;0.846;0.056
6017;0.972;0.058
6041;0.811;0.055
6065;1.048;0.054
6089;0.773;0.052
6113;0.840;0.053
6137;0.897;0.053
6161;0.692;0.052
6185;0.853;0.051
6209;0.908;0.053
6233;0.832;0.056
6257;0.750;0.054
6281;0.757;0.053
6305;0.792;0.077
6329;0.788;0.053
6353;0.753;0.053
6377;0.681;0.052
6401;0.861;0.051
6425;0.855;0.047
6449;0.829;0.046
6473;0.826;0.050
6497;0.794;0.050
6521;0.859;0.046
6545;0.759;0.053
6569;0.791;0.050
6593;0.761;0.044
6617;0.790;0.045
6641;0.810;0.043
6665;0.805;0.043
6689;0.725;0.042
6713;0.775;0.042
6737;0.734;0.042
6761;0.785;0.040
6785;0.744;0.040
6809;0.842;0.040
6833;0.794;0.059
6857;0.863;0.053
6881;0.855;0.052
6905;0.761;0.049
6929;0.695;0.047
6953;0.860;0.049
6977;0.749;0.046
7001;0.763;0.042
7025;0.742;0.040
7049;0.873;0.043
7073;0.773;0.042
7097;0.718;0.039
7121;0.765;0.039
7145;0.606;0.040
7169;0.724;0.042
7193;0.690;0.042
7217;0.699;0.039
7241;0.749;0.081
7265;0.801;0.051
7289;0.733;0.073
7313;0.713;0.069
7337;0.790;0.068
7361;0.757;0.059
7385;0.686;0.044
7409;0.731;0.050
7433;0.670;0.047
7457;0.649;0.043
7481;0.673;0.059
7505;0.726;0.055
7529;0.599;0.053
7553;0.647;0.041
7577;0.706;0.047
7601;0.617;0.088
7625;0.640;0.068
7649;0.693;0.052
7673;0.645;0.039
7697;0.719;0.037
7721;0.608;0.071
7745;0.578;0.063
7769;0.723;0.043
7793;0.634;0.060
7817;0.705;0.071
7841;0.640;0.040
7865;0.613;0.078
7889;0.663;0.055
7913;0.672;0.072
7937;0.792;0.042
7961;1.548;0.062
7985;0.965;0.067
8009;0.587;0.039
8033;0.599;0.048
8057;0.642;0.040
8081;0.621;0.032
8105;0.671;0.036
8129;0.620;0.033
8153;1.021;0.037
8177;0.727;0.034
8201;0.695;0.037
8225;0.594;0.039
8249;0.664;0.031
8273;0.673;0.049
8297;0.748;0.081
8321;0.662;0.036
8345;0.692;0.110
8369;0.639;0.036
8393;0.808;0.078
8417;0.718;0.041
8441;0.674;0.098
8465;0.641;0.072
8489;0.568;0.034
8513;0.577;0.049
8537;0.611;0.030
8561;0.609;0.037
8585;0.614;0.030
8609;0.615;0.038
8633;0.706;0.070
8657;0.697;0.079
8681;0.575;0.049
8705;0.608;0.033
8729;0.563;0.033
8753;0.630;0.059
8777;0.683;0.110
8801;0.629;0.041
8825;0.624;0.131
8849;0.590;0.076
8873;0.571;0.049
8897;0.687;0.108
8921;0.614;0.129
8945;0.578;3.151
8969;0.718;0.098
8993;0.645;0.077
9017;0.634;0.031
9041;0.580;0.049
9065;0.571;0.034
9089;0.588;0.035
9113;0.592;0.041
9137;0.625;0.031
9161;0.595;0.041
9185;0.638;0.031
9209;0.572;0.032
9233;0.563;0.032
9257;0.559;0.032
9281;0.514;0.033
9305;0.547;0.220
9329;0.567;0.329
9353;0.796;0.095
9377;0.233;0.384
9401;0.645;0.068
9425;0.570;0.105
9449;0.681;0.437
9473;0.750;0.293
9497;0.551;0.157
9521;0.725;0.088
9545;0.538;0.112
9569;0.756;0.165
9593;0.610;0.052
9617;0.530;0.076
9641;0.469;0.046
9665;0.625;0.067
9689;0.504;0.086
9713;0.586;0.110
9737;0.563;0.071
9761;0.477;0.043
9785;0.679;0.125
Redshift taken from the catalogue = 0.213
